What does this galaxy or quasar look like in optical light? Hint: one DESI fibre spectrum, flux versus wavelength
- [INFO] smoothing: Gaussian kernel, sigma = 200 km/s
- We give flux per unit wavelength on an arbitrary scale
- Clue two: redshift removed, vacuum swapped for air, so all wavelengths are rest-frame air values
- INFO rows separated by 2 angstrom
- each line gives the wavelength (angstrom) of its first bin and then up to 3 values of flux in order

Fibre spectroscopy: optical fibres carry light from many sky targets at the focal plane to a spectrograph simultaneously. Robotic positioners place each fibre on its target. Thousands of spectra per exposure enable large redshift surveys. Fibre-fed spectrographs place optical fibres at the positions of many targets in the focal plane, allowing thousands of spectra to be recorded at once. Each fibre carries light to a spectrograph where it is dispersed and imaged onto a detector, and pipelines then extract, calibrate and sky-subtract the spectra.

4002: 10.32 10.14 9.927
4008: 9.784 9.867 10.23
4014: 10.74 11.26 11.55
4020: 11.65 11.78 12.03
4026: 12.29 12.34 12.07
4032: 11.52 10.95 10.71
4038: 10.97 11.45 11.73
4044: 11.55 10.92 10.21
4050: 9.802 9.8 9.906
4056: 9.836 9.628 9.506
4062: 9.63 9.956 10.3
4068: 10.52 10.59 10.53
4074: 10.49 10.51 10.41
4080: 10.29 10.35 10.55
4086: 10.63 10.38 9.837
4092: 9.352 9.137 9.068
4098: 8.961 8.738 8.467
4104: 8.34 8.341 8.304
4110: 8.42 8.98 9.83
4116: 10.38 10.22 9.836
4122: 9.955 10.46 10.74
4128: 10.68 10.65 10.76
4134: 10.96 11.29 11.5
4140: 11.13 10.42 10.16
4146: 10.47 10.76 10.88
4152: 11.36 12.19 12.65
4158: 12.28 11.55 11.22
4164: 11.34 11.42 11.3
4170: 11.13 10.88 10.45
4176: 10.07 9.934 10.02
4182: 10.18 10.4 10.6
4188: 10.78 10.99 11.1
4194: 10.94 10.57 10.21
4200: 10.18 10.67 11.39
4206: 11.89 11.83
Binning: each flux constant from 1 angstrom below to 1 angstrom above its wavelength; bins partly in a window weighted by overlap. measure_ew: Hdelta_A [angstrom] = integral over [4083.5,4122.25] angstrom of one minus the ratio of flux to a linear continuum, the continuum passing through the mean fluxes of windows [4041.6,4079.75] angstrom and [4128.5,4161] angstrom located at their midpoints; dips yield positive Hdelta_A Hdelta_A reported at 4.9 angstrom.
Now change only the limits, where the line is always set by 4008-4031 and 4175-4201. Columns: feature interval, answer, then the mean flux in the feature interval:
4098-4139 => 3.8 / 9.82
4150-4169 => -1.9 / 11.7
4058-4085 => 2.0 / 10.3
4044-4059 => 1.4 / 10.1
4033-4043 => 0.1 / 11.2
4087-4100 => 1.9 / 9.4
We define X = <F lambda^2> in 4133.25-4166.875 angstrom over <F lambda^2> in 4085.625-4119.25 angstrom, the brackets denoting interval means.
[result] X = 1.25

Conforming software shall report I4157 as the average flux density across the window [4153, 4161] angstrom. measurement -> 12.2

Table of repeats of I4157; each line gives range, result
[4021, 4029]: 12.1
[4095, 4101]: 8.92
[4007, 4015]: 10.2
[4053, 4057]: 9.87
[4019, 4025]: 11.8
